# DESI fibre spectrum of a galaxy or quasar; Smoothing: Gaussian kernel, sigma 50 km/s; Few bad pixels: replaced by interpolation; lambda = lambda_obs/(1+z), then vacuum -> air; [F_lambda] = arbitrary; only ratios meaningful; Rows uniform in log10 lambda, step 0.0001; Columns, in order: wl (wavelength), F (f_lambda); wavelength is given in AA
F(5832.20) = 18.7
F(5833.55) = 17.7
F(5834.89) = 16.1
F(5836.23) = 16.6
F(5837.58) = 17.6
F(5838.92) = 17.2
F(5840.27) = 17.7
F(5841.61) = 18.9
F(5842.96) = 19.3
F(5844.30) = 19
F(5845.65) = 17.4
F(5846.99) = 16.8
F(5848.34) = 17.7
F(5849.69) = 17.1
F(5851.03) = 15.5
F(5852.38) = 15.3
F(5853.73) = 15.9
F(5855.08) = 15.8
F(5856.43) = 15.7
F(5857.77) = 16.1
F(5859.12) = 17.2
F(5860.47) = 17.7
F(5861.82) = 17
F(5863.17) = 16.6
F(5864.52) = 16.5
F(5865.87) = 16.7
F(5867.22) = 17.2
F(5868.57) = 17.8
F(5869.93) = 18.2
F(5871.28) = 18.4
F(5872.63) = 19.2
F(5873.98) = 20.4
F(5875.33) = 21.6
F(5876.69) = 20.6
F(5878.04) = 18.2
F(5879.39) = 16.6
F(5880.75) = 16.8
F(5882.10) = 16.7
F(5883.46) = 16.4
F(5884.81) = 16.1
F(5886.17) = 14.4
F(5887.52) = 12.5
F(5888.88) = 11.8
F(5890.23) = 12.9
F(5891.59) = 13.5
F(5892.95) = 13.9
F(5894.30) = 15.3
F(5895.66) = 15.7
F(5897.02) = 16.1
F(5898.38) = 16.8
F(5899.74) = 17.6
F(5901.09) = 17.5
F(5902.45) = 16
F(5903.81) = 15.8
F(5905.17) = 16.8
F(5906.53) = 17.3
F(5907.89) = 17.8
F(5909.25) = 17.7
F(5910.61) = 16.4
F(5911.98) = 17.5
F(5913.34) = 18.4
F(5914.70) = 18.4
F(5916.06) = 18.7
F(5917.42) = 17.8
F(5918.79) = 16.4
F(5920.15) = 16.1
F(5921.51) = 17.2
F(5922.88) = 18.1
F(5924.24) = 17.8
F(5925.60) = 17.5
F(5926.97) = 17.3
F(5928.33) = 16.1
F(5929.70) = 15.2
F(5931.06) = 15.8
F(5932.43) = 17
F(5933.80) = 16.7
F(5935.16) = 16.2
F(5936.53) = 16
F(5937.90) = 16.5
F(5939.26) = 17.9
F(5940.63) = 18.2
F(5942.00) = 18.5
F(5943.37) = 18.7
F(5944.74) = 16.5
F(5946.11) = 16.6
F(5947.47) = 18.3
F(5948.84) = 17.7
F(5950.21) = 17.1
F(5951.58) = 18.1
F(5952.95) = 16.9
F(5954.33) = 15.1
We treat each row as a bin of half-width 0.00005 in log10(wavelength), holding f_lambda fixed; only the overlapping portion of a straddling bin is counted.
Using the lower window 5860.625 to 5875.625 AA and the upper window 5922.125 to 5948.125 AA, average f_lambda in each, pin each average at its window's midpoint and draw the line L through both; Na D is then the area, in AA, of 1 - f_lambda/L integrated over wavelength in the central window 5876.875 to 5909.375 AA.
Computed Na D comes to 3.3 AA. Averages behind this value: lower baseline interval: 18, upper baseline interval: 17.1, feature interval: 15.9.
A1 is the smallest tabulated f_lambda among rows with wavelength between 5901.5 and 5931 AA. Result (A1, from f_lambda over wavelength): 15.2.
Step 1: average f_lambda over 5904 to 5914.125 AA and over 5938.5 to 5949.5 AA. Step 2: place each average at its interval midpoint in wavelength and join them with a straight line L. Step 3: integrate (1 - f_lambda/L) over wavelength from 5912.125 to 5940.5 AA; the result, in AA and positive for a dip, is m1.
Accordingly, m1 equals 0.8 AA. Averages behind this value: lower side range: 17.3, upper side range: 17.8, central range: 17.1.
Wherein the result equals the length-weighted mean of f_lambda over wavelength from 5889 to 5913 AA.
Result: 16.1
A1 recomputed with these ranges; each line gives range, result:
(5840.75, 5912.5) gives 11.8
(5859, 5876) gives 16.5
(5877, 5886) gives 16.1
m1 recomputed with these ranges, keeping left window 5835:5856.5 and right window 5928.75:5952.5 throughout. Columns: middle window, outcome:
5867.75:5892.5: 0.5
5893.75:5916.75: 0.1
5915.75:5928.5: -0.2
